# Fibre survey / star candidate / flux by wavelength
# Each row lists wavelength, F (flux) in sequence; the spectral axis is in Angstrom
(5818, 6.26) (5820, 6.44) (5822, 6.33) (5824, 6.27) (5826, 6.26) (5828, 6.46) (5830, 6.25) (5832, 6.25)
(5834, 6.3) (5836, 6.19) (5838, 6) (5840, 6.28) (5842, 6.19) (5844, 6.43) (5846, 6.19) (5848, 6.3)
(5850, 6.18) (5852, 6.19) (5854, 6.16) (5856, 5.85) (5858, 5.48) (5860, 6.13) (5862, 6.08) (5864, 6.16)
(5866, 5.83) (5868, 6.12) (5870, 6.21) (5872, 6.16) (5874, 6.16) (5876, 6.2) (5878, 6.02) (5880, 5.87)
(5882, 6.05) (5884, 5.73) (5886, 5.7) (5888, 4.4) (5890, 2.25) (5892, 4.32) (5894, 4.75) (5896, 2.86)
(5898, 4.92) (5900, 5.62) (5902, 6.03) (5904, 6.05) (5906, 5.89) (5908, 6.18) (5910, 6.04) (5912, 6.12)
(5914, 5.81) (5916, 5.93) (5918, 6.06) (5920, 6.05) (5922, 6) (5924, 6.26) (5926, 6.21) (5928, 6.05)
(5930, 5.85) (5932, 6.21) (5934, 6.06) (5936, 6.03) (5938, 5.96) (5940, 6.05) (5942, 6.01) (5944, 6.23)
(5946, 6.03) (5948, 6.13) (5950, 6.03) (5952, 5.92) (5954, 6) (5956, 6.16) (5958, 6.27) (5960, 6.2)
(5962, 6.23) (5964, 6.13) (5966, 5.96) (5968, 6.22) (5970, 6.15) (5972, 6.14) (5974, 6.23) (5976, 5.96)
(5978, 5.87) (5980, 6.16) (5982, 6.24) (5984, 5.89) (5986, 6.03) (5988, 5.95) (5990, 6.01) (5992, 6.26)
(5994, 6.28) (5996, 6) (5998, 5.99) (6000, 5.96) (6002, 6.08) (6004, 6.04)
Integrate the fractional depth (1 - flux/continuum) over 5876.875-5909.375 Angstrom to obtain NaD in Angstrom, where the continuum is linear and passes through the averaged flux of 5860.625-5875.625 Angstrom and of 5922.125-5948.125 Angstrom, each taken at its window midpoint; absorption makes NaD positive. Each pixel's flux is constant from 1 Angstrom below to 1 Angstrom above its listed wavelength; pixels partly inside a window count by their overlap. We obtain 4.89 Angstrom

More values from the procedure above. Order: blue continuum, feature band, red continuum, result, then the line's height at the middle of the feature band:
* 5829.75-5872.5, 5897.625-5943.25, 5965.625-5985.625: 0.9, 6.1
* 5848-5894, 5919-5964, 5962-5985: -0.9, 5.97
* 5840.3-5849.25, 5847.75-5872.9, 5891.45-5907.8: -0.5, 5.95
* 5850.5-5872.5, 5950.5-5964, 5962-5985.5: -0.1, 6.08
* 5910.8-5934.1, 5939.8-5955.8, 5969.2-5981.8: 0.0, 6.07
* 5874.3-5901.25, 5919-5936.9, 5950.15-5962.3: -1.3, 5.66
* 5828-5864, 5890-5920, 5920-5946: 3.5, 6.1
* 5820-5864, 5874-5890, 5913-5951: 1.6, 6.13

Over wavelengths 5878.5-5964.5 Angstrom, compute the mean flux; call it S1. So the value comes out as 5.74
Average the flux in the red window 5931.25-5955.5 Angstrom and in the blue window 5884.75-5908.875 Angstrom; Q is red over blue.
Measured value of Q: 1.23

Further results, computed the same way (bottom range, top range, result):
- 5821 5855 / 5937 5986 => 0.97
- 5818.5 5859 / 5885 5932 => 0.88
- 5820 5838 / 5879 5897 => 0.74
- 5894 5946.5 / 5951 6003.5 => 1.04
